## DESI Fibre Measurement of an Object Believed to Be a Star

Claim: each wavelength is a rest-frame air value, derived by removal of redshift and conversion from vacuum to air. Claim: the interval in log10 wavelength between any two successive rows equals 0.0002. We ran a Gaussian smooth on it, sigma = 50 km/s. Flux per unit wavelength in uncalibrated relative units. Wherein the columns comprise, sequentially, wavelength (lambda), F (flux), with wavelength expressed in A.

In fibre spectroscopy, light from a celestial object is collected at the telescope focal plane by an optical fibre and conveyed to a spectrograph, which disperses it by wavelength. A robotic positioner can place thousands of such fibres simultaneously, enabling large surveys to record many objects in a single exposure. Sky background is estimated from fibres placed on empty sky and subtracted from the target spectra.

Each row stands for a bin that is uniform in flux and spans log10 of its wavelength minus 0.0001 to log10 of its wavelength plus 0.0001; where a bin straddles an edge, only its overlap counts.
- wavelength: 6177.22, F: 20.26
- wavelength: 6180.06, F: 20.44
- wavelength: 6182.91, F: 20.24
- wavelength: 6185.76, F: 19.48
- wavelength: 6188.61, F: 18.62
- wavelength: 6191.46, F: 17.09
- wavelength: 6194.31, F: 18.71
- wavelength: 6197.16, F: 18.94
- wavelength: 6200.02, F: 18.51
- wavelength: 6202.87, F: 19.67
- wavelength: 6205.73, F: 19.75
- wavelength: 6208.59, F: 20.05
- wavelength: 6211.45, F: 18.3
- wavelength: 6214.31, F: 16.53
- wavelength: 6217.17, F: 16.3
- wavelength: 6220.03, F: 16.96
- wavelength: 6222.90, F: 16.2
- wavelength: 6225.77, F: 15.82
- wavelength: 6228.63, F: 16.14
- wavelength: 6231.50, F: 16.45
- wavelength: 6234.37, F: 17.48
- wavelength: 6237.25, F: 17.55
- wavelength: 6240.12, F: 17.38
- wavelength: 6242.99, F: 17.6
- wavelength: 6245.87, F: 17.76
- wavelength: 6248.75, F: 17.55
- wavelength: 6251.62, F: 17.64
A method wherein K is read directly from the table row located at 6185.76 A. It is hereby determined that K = 19.48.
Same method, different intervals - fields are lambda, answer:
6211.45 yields 18.3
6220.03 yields 16.96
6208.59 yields 20.05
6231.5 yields 16.45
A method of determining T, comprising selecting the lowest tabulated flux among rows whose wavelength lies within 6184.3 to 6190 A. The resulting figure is 18.62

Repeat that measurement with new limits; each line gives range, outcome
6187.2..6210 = 17.09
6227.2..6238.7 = 16.14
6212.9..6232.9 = 15.82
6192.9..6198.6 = 18.71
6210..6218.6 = 16.3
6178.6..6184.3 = 20.24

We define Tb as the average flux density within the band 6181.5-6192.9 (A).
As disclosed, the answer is 18.9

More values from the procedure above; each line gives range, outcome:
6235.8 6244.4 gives 17.5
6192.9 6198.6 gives 18.8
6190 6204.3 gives 18.6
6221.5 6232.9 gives 16.2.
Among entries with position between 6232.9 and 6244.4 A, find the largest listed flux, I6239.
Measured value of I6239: 17.6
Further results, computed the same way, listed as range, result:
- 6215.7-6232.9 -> 16.96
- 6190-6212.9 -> 20.05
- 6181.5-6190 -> 20.24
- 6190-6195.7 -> 18.71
